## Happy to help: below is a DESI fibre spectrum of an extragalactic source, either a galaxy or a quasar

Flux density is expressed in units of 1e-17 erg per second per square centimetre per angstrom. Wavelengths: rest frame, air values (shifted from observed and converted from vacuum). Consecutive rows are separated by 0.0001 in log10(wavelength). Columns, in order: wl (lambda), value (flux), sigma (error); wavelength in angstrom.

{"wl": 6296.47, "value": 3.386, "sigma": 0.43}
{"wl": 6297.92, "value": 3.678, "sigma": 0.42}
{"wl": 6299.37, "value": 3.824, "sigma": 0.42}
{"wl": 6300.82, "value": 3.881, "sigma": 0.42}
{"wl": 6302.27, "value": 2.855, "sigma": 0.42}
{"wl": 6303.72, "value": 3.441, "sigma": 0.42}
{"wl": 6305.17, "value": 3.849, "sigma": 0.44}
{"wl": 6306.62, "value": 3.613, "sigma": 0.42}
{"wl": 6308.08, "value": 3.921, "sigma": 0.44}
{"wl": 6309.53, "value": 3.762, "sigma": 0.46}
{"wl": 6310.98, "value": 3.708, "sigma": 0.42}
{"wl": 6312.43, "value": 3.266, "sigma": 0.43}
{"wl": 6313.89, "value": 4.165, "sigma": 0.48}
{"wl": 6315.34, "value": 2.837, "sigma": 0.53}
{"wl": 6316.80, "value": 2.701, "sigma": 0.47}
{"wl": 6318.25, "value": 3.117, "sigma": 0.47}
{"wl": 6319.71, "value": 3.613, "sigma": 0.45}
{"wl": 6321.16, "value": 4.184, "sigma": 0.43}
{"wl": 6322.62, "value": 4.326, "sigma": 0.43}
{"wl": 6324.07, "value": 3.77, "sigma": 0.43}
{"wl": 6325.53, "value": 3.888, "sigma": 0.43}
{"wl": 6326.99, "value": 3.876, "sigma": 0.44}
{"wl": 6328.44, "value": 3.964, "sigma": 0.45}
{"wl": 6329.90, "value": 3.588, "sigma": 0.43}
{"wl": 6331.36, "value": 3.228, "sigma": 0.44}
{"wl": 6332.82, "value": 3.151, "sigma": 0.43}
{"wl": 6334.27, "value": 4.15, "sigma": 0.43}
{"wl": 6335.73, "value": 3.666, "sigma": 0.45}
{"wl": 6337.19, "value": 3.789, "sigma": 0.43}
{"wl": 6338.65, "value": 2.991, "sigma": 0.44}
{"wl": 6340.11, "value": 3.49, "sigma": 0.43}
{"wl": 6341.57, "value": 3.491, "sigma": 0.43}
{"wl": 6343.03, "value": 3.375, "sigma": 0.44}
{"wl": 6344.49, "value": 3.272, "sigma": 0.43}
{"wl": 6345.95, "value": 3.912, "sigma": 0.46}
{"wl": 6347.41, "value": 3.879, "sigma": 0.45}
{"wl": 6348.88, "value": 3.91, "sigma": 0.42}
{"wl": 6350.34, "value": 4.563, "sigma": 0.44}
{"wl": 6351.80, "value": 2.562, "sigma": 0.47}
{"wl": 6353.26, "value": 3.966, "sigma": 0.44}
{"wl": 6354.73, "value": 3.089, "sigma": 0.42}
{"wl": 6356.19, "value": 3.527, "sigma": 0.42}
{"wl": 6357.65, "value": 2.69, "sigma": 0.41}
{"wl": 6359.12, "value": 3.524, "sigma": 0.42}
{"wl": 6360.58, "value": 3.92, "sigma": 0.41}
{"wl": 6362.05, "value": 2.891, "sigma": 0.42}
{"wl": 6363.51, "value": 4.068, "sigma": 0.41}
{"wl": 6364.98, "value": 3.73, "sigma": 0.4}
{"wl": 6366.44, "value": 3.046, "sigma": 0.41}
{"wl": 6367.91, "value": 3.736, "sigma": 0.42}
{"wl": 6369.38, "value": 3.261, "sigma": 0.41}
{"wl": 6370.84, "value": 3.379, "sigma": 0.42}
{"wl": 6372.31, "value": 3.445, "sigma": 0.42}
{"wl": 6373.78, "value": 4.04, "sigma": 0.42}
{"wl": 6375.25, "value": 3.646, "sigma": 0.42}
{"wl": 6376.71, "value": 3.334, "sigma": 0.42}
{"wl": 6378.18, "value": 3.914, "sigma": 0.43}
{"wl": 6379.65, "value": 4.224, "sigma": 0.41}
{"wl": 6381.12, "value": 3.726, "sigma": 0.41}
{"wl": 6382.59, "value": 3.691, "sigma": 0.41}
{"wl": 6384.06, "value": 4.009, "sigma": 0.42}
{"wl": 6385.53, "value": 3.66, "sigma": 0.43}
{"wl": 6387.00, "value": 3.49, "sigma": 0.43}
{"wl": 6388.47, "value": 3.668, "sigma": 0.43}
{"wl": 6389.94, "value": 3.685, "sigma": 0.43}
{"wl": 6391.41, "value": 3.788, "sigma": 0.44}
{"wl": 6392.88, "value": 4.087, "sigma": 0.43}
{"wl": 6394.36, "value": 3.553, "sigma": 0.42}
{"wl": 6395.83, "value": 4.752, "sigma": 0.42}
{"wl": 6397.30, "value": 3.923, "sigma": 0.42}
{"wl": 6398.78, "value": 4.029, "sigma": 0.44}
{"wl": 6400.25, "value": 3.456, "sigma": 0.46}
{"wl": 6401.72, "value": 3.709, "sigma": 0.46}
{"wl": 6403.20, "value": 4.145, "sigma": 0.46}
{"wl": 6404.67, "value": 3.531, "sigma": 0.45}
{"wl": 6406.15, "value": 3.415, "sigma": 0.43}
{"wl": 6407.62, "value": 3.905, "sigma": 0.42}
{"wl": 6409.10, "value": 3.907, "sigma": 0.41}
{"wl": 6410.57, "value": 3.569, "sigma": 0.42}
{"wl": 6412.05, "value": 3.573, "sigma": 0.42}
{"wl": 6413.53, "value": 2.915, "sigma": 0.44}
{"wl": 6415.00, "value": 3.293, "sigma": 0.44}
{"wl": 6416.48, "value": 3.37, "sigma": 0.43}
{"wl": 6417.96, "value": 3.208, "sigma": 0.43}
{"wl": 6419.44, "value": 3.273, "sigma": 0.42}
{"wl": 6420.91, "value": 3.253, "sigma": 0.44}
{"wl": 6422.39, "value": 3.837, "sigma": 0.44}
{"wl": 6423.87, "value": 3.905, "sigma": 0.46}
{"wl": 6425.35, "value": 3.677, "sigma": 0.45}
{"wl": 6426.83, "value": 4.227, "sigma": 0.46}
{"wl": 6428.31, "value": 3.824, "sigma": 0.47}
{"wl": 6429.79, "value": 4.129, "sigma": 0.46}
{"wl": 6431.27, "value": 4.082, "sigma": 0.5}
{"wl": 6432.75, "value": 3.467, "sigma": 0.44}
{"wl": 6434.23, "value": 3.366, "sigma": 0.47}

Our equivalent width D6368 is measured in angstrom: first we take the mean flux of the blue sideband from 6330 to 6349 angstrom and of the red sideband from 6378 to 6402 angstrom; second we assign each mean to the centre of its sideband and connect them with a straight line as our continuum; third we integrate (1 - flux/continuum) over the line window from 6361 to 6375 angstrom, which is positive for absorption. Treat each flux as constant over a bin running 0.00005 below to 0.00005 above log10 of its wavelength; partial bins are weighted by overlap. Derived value 0.7 angstrom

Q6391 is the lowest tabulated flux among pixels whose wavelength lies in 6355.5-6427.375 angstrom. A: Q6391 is 2.69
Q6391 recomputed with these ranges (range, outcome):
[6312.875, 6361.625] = 2.562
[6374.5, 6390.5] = 3.334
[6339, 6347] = 3.272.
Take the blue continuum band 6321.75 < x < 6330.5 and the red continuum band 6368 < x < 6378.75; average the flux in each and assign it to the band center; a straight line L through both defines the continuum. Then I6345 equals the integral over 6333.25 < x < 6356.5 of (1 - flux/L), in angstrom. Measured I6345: 1.1 angstrom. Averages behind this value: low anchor 3.91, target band 3.6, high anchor 3.58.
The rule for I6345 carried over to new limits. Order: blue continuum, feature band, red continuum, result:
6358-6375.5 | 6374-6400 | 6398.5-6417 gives -1.9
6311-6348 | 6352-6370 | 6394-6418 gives 1.0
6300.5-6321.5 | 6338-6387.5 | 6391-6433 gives 0.6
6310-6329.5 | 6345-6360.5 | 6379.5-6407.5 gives 0.6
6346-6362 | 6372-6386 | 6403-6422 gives -1.0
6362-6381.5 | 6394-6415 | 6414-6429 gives -0.8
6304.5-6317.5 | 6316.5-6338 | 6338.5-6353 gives -0.8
